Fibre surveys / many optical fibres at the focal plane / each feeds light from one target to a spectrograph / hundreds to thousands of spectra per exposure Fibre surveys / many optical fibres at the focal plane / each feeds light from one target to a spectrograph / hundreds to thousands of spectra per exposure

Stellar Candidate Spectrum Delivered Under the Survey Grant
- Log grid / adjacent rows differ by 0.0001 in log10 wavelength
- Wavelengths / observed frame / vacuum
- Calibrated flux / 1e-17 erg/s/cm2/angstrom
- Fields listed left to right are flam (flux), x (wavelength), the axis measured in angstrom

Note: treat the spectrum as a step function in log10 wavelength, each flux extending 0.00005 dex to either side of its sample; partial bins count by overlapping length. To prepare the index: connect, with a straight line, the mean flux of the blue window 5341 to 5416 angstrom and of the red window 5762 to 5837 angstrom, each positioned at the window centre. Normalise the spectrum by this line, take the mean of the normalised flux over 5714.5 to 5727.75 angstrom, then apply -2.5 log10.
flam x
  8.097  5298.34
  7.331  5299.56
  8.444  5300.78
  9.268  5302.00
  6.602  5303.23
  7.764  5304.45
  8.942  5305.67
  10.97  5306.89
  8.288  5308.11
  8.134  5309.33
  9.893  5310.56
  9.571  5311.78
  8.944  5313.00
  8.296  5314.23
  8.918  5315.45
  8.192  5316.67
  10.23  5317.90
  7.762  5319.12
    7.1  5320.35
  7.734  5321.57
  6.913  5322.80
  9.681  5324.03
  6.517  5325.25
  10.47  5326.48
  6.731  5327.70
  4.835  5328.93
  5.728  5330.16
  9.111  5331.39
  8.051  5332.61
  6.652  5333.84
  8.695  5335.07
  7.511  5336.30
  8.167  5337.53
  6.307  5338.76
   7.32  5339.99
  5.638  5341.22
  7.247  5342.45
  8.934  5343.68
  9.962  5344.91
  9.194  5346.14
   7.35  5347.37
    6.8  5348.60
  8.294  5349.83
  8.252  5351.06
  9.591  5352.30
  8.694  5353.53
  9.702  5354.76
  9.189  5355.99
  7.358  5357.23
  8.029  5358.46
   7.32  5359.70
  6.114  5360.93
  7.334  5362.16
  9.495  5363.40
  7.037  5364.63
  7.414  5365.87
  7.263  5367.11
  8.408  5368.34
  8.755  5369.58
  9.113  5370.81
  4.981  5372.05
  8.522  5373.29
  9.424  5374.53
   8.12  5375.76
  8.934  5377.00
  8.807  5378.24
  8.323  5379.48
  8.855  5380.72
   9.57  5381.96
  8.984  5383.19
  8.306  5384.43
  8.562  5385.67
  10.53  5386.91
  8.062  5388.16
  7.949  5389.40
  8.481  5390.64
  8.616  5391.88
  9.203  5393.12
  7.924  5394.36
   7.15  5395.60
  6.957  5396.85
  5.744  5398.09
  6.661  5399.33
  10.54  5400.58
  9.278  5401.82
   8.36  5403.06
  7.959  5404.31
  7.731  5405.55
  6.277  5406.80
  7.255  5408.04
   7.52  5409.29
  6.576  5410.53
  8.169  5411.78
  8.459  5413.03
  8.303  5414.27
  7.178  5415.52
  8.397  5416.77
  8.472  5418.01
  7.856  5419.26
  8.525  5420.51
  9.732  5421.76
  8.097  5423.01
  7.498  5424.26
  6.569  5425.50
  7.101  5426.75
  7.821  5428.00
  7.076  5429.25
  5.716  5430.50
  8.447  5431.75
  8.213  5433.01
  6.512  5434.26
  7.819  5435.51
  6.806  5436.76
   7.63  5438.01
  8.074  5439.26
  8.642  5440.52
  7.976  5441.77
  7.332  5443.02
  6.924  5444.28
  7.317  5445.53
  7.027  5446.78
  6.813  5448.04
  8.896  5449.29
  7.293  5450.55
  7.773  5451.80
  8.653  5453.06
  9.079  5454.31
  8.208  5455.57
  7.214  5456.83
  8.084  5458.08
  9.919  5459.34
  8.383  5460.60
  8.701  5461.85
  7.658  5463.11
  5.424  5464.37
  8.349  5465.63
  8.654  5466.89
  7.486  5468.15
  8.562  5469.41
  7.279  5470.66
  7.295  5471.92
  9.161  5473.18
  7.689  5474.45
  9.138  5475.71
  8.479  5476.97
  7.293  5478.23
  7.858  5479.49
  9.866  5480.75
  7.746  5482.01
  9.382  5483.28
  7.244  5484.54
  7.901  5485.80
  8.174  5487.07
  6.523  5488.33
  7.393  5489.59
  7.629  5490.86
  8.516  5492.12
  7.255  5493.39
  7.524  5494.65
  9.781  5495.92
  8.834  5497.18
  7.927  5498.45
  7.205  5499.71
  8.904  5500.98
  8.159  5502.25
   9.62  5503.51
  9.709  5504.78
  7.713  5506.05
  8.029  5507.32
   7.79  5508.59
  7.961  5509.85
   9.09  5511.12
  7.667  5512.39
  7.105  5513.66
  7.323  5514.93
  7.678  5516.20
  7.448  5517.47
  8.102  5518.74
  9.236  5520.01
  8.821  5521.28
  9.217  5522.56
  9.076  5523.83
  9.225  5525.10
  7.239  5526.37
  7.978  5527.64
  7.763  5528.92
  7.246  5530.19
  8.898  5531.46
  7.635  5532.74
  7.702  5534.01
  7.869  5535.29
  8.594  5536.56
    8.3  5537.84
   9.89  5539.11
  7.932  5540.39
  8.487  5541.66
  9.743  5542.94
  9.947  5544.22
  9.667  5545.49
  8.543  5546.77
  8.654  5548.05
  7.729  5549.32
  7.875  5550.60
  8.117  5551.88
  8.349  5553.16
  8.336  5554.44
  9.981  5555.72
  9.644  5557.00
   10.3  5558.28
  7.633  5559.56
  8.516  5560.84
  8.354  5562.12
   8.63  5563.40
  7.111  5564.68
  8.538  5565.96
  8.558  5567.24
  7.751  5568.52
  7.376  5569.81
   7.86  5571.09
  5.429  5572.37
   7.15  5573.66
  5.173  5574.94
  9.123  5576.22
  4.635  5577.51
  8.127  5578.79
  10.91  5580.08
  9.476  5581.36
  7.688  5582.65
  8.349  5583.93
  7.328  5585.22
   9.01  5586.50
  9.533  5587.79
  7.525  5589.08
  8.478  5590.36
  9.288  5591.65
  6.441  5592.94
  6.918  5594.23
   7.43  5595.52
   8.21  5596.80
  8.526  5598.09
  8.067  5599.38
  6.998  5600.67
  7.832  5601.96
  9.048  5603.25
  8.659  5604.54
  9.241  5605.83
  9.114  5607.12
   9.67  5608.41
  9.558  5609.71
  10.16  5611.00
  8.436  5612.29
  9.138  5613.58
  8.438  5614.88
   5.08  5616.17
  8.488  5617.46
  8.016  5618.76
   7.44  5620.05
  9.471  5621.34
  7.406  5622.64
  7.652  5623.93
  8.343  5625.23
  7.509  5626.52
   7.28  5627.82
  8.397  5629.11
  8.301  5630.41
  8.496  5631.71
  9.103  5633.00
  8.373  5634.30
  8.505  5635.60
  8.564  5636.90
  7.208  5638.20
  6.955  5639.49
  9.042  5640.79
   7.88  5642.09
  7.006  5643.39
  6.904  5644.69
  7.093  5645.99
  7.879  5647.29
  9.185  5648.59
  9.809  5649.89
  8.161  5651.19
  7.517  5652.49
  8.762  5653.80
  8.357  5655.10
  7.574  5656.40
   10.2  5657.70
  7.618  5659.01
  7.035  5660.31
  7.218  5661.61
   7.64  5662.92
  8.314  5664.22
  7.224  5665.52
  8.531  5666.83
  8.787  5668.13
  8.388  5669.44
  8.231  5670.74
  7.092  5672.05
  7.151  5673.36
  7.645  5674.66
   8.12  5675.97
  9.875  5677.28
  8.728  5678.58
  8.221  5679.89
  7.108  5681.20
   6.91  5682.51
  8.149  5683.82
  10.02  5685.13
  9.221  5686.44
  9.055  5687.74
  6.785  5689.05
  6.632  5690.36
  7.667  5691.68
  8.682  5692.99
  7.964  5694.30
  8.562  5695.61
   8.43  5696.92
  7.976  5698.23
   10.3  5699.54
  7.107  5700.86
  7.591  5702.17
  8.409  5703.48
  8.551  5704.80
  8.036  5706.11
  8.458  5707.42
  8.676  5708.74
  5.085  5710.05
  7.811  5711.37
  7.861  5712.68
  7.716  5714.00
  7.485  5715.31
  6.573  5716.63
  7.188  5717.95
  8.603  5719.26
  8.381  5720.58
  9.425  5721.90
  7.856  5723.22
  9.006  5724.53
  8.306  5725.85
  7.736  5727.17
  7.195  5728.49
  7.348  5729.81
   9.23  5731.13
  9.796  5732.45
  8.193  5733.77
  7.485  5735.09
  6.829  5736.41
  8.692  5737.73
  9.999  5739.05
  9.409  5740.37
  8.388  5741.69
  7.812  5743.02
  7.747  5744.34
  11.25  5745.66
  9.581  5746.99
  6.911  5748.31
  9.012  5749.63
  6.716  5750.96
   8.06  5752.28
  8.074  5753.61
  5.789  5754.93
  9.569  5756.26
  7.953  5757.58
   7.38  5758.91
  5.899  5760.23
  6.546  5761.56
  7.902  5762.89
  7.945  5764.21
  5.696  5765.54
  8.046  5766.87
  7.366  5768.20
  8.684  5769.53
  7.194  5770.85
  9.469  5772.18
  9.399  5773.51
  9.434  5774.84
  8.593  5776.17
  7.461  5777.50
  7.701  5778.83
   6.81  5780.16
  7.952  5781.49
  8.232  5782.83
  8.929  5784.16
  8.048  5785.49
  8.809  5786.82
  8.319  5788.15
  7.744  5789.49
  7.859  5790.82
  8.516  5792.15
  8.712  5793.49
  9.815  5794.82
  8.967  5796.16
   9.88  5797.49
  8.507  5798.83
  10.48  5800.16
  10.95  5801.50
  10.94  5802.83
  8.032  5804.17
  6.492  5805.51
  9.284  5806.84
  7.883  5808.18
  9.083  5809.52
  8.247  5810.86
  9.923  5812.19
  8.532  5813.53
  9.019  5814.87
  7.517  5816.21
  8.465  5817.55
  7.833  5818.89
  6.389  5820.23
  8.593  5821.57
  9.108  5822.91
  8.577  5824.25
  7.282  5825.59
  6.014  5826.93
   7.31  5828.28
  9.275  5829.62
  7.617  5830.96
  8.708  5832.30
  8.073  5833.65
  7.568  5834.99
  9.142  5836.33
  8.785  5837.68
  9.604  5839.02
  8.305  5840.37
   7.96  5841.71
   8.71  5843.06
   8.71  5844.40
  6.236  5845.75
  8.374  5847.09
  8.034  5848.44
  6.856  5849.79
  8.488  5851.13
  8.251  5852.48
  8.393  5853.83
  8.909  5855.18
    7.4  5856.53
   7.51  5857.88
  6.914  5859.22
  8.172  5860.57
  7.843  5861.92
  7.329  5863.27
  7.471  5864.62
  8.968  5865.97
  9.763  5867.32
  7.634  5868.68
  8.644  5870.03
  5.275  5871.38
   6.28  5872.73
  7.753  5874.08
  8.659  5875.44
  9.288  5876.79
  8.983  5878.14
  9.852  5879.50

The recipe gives 0.03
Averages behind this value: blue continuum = 8.13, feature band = 8.06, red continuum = 8.36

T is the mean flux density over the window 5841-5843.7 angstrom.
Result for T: 8.33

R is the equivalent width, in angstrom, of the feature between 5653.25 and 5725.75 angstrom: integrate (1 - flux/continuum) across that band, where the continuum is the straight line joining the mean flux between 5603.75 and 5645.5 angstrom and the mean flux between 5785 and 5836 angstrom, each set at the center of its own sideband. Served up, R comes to 2.2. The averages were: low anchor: 8.24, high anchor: 8.49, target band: 8.07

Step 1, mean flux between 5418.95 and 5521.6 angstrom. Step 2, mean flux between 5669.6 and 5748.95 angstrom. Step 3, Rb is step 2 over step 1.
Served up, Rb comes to 1.03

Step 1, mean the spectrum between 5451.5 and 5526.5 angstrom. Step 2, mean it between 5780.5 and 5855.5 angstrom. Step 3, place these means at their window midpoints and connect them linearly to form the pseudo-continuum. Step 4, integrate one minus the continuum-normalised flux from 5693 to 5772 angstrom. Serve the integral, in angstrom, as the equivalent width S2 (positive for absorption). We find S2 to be 3.14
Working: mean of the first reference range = 8.18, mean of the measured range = 8.03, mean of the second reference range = 8.42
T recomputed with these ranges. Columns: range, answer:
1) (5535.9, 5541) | 8.68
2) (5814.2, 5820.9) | 7.84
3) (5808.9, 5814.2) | 8.95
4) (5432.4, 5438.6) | 7.4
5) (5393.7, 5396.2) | 7.58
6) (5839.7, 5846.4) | 7.99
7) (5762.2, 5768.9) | 7.39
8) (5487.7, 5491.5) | 7.19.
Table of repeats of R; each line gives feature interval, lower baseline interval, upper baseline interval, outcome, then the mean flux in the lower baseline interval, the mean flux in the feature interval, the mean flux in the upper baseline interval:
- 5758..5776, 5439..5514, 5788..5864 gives 1.1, 8.06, 7.79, 8.34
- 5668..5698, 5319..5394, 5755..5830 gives 0.3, 8.07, 8.13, 8.27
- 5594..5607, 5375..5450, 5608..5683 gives -0.1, 7.94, 8.18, 8.12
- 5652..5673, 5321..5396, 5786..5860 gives 0.6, 8.07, 8.02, 8.38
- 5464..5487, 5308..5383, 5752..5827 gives 0.2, 8.1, 8.08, 8.26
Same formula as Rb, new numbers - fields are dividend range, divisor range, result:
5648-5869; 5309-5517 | 1.02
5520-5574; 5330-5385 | 1.04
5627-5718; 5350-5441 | 1.00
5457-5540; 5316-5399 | 1.02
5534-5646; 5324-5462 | 1.04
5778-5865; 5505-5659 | 1.01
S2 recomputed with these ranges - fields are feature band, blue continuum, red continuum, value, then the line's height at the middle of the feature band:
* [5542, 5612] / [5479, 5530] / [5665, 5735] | -1.6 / 8.15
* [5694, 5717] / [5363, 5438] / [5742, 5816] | 0.9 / 8.28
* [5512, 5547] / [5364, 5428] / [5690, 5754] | -1.1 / 8.12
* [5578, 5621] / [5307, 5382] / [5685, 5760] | -1.3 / 8.13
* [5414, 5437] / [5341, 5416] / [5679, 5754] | 1.2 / 8.13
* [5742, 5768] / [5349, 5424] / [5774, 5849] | 1.9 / 8.39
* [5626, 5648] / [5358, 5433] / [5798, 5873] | 0.6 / 8.12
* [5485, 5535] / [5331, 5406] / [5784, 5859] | 0.6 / 8.22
